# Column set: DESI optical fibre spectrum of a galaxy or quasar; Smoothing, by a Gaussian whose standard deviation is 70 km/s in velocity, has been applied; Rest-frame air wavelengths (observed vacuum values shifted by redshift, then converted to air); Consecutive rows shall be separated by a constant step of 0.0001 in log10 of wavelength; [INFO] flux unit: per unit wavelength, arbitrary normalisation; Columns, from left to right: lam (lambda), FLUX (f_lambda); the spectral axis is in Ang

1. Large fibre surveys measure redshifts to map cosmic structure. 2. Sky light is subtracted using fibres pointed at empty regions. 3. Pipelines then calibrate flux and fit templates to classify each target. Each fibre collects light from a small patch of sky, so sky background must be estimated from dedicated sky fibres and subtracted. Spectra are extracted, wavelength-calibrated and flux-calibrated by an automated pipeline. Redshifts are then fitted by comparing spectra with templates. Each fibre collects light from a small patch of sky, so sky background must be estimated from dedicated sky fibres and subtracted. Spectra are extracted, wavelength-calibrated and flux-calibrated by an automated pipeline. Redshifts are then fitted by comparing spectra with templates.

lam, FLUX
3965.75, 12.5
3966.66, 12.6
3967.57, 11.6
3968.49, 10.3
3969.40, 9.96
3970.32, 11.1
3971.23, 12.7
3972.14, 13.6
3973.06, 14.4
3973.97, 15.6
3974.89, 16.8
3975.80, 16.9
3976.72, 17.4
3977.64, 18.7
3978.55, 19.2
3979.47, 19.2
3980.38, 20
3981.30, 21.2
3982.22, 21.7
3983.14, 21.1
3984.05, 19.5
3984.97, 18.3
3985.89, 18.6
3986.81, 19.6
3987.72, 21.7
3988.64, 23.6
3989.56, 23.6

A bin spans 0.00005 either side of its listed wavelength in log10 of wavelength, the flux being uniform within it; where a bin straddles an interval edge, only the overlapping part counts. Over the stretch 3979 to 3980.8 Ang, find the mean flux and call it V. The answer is 19.6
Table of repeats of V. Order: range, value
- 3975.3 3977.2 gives 17.1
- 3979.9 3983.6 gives 21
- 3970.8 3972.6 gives 13.2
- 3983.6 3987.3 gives 19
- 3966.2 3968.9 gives 11.5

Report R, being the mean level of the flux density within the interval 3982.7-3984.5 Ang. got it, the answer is 20.4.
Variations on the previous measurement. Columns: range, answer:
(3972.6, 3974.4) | 15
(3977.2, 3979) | 19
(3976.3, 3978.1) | 18.1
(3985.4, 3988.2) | 20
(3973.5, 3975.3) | 16.2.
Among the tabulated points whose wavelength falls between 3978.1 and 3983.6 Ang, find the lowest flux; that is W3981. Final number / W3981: 19.2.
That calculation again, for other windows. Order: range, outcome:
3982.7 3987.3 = 18.3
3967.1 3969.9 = 9.96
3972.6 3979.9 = 14.4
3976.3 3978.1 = 17.4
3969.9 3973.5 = 11.1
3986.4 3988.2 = 19.6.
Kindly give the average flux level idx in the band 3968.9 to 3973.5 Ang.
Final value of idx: 12.3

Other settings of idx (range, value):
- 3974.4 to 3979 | 17.8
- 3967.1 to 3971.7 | 11.2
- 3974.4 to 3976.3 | 16.8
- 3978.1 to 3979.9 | 19.2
